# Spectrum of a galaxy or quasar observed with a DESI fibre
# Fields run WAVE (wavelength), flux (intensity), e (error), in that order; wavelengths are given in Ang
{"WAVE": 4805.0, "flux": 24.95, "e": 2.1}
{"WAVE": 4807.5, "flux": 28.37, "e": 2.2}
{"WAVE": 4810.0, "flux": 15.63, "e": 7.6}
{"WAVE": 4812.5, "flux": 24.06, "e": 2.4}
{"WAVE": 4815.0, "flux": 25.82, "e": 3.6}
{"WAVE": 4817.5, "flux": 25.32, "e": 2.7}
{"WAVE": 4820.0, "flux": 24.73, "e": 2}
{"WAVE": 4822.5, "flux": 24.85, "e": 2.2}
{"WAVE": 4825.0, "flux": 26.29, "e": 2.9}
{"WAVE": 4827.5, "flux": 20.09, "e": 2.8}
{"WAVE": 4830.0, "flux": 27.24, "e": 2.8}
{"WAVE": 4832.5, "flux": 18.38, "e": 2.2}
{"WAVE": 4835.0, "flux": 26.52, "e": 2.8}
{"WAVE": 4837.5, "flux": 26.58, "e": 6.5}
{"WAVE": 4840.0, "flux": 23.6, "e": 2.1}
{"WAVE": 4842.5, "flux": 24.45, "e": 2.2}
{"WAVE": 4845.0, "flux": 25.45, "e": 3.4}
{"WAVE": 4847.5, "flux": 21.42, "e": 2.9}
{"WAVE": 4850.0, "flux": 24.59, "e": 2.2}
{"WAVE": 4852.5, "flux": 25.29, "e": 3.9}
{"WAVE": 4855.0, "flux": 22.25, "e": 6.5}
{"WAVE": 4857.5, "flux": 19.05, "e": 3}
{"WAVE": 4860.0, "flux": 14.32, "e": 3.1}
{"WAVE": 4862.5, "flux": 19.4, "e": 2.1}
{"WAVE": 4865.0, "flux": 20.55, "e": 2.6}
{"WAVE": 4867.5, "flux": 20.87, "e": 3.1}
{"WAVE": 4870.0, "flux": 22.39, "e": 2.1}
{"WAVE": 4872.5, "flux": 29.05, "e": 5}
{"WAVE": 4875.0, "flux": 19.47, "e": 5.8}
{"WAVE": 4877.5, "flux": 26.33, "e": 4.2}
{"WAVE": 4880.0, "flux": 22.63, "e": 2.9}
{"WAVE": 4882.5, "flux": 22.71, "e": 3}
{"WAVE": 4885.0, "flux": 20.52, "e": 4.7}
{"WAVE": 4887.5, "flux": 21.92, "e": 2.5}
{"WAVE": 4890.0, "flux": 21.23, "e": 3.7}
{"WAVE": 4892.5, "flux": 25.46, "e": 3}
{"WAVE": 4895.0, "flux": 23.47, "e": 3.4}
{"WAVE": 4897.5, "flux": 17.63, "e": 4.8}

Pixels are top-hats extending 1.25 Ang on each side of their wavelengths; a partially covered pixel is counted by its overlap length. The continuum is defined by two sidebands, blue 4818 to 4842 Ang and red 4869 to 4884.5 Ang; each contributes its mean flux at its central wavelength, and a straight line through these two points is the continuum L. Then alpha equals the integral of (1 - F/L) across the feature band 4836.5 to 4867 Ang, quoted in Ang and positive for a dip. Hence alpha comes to 2.31 Ang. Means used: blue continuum 24.3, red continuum 23.6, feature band 22.2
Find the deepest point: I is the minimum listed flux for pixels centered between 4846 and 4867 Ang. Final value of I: 14.32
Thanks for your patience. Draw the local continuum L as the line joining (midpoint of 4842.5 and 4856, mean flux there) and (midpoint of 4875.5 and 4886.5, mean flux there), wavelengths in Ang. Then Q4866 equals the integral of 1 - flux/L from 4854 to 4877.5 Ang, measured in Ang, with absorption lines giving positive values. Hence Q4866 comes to 2.2 Ang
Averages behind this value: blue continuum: 23.9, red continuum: 22.8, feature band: 21.1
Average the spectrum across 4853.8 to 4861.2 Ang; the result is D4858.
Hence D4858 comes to 18.5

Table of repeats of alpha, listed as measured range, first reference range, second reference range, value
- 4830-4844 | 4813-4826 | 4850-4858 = -0.1 Ang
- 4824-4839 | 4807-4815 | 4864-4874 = -0.9 Ang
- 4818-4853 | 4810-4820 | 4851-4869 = -3.2 Ang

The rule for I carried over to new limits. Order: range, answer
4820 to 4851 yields 18.38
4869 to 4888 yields 19.47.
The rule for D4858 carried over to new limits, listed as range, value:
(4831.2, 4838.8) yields 23.8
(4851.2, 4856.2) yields 23.8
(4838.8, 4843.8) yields 24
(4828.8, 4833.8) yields 22.8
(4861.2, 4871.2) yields 20.8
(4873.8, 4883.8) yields 22.8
